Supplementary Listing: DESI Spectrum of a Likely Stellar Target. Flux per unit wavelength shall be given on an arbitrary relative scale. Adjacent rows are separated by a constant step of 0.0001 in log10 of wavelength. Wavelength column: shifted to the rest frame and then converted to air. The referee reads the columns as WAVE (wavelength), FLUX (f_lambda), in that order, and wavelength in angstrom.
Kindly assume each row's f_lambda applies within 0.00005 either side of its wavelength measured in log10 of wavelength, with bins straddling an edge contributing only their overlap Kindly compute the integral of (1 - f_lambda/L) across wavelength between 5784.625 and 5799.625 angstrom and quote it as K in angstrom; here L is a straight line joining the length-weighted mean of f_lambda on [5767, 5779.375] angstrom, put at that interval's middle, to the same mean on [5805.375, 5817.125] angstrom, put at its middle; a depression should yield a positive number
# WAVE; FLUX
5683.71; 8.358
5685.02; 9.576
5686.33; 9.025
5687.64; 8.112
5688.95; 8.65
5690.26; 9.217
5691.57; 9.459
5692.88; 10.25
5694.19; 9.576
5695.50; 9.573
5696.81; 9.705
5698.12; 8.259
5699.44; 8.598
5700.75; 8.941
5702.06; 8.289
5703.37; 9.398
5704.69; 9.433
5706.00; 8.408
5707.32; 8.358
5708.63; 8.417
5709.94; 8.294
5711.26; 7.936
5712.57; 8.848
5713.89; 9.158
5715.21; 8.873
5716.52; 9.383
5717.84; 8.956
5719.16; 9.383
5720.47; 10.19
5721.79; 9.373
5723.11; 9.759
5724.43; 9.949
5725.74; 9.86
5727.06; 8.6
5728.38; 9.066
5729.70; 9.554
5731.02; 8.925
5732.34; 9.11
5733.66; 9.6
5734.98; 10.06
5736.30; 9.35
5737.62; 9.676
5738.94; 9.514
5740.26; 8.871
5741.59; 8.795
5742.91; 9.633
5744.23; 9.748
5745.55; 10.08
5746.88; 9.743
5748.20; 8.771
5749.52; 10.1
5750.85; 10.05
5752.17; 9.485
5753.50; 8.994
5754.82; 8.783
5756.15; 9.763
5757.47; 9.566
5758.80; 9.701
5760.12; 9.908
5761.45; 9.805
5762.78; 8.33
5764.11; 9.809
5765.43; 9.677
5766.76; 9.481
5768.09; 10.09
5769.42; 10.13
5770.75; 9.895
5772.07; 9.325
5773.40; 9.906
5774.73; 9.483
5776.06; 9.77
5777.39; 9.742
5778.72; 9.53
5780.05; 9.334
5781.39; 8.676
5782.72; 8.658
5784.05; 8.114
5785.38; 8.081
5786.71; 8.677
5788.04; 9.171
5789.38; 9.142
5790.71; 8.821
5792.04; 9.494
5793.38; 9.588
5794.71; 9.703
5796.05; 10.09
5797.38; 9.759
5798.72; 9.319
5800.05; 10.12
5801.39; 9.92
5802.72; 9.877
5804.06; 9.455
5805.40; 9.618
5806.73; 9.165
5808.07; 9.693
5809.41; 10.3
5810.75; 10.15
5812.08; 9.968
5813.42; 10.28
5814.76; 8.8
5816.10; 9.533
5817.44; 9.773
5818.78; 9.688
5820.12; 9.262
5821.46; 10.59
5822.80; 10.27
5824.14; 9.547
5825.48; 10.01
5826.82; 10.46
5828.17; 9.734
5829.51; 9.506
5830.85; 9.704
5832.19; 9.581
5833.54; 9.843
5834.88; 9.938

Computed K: 0.7 angstrom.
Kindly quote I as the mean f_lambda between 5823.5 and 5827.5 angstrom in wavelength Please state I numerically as 10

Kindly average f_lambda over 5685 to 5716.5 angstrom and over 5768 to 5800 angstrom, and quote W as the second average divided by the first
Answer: 1.0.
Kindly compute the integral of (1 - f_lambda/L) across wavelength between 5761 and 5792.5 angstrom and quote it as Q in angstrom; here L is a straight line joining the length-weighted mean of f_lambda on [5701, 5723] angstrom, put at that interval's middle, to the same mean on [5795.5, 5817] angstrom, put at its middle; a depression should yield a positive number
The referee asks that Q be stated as 0.7 angstrom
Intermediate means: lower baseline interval 8.94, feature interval 9.29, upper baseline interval 9.75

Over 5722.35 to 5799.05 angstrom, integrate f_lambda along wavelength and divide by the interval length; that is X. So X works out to 9.42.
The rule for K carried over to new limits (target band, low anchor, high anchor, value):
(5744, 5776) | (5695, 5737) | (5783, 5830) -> -0.92 angstrom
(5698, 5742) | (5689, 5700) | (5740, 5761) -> 1.36 angstrom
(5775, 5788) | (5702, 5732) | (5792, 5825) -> 0.79 angstrom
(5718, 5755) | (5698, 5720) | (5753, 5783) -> -1.41 angstrom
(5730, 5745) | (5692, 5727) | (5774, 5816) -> -0.29 angstrom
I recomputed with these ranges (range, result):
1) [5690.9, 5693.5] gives 9.85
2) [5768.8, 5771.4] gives 10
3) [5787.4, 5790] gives 9.13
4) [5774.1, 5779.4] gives 9.63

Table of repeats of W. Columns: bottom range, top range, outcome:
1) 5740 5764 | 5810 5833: 1.04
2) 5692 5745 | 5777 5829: 1.04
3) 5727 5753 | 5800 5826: 1.04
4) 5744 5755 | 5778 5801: 0.96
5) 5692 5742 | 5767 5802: 1.03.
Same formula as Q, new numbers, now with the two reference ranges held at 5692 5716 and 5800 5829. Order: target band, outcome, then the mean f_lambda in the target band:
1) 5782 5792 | 0.9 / 8.73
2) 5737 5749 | -0.3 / 9.43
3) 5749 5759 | -0.2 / 9.54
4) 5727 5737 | -0.2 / 9.33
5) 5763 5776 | -0.4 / 9.71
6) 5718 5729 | -0.5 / 9.5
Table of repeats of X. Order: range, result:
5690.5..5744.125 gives 9.19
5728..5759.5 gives 9.46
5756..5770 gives 9.65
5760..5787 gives 9.35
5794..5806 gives 9.76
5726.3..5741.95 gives 9.27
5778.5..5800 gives 9.15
